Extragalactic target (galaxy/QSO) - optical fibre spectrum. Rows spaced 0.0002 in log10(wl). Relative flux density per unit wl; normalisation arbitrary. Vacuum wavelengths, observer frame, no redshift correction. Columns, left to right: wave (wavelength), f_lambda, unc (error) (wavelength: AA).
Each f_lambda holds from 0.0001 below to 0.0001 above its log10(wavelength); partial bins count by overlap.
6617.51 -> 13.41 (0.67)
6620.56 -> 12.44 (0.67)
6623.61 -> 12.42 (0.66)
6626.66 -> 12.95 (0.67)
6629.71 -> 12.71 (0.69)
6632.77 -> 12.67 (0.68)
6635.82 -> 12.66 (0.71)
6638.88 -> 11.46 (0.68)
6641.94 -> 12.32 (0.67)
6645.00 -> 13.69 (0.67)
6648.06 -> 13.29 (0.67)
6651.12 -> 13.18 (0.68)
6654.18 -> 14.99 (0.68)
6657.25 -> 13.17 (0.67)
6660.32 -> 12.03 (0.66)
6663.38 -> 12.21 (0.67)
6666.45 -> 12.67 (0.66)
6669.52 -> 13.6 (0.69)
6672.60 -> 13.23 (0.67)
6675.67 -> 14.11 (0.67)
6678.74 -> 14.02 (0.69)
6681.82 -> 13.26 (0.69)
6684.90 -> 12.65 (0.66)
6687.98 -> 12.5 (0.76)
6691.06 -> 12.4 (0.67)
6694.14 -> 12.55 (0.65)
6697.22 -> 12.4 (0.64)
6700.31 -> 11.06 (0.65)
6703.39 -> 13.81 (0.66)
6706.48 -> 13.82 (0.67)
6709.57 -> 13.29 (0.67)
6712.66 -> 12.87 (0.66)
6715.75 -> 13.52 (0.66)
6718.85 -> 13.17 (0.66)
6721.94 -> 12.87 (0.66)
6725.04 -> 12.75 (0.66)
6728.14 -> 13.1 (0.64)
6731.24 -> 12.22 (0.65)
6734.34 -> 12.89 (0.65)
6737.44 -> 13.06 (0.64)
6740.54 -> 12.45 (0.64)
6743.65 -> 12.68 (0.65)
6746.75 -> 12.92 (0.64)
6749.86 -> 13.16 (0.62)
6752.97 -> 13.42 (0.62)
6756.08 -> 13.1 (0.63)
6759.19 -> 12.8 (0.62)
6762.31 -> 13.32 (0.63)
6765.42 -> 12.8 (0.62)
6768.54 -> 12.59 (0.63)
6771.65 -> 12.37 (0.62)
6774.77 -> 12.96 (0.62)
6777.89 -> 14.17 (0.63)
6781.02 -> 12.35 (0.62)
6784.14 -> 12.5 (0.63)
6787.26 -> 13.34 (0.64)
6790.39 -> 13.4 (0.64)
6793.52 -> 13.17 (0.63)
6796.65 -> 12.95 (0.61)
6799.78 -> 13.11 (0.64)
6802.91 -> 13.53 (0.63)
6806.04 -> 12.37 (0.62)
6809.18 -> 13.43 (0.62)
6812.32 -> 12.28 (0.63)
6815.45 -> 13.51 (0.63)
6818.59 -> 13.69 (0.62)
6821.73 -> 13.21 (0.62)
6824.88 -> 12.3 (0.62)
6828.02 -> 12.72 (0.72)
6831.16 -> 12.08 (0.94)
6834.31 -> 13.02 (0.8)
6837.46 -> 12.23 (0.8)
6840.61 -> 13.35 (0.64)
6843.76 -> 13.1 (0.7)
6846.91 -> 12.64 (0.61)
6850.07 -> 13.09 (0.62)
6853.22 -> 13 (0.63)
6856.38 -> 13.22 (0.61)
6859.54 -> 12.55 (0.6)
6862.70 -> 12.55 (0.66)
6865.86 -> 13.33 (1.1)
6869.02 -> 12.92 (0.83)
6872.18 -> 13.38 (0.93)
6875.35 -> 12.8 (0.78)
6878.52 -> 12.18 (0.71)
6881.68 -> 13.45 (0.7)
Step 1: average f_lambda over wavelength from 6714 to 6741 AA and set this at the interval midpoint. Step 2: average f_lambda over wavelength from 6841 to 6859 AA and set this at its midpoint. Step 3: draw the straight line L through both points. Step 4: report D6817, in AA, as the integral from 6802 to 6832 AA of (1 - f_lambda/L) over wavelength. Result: 0.1 AA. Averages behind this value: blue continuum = 12.9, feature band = 12.9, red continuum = 13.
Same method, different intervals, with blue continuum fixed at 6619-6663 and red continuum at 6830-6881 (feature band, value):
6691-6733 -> -0.1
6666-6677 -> -0.5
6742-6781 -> -0.4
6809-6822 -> -0.4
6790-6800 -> -0.2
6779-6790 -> 0.0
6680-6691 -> 0.1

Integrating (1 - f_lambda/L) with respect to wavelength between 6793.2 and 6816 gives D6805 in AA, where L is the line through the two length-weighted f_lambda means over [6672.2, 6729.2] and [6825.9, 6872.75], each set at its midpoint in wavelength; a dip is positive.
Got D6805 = -0.2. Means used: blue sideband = 13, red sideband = 12.9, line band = 13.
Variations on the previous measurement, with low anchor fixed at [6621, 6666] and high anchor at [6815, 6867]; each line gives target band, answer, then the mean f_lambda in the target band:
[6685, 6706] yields 0.51 AA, 12.5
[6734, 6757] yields -0.17 AA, 13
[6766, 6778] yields 0.01 AA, 12.9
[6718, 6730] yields -0.08 AA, 12.9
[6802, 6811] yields -0.12 AA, 13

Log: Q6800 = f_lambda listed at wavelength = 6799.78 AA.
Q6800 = 13.11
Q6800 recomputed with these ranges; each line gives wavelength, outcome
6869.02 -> 12.92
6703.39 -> 13.81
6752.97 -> 13.42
